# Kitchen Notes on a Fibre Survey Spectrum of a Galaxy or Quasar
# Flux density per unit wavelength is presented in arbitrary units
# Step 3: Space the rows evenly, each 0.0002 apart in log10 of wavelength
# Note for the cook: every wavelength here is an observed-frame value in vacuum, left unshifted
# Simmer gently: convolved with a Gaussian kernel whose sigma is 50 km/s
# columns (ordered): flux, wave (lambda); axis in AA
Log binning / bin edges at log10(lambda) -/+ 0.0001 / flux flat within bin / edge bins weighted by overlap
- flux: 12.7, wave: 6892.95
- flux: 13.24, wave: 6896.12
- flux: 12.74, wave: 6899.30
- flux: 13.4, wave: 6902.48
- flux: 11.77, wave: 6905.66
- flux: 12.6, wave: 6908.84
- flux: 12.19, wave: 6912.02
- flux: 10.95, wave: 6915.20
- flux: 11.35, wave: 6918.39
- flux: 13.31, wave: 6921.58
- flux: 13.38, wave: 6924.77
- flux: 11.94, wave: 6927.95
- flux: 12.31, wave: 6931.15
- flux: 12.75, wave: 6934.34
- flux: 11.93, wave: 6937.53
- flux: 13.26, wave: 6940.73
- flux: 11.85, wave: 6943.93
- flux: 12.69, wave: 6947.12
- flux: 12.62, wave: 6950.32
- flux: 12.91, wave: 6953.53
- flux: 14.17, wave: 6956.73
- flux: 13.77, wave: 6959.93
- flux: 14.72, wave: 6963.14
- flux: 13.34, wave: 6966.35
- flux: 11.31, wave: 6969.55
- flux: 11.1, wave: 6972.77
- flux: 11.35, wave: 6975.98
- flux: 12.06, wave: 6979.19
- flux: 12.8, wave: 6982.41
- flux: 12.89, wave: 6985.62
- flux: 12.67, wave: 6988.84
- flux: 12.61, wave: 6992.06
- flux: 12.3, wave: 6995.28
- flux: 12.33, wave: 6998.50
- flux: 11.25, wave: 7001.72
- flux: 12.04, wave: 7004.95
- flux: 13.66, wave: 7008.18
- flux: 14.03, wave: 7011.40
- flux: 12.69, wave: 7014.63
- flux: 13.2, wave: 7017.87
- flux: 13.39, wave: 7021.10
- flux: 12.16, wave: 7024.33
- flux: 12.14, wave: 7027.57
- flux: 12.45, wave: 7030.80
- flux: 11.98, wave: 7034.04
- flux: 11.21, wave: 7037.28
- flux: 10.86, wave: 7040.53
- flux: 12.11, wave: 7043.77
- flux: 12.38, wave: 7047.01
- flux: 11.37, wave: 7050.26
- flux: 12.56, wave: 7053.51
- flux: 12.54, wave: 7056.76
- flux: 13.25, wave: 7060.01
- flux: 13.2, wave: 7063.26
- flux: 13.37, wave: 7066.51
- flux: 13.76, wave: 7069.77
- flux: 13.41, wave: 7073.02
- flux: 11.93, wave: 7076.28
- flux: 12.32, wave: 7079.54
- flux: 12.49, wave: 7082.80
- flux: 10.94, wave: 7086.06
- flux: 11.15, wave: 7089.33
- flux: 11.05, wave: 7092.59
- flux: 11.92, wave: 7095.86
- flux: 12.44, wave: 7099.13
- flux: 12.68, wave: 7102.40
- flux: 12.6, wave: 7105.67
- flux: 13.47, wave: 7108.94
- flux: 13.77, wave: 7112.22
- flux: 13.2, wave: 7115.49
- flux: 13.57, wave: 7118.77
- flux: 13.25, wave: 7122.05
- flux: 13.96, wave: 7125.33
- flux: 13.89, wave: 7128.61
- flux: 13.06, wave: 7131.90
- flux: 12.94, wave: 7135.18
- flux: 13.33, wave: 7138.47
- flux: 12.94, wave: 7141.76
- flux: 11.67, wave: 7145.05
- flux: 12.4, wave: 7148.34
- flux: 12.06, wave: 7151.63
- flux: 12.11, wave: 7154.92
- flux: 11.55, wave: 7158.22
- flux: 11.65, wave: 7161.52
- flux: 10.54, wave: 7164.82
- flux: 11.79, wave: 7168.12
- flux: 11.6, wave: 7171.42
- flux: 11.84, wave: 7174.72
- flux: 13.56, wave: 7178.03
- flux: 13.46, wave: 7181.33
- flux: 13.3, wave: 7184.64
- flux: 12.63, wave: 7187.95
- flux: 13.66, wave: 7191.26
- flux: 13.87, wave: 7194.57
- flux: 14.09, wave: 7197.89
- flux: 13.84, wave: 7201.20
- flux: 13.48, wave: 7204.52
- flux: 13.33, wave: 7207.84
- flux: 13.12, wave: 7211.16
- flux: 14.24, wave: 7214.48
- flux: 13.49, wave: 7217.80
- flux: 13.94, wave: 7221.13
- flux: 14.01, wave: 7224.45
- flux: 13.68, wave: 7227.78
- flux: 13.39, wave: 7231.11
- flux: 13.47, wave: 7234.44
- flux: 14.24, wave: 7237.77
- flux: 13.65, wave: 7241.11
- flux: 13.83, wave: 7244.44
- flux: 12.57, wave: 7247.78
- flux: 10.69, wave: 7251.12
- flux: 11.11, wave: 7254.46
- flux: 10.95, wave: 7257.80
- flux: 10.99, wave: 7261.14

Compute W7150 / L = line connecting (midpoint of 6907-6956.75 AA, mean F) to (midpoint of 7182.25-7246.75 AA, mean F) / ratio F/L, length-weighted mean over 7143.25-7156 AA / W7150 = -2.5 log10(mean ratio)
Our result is 0.11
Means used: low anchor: 12.5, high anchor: 13.6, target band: 12.1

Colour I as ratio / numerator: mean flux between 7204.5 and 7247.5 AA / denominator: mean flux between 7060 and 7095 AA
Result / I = 1.10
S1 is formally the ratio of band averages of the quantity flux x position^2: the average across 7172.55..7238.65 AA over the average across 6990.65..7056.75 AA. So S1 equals 1.15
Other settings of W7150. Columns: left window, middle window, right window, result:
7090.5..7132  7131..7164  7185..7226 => 0.077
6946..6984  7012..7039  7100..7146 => 0.038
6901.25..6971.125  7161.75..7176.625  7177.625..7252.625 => 0.161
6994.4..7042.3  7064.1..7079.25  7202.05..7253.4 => -0.035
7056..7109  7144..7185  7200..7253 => 0.080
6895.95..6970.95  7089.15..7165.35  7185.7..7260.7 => 0.036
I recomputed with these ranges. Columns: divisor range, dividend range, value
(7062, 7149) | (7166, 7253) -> 1.04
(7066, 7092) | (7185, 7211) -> 1.10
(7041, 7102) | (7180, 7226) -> 1.10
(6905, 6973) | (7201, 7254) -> 1.06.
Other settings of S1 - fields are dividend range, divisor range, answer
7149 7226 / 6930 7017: 1.08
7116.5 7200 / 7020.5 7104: 1.07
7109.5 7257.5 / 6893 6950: 1.12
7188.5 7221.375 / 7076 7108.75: 1.17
